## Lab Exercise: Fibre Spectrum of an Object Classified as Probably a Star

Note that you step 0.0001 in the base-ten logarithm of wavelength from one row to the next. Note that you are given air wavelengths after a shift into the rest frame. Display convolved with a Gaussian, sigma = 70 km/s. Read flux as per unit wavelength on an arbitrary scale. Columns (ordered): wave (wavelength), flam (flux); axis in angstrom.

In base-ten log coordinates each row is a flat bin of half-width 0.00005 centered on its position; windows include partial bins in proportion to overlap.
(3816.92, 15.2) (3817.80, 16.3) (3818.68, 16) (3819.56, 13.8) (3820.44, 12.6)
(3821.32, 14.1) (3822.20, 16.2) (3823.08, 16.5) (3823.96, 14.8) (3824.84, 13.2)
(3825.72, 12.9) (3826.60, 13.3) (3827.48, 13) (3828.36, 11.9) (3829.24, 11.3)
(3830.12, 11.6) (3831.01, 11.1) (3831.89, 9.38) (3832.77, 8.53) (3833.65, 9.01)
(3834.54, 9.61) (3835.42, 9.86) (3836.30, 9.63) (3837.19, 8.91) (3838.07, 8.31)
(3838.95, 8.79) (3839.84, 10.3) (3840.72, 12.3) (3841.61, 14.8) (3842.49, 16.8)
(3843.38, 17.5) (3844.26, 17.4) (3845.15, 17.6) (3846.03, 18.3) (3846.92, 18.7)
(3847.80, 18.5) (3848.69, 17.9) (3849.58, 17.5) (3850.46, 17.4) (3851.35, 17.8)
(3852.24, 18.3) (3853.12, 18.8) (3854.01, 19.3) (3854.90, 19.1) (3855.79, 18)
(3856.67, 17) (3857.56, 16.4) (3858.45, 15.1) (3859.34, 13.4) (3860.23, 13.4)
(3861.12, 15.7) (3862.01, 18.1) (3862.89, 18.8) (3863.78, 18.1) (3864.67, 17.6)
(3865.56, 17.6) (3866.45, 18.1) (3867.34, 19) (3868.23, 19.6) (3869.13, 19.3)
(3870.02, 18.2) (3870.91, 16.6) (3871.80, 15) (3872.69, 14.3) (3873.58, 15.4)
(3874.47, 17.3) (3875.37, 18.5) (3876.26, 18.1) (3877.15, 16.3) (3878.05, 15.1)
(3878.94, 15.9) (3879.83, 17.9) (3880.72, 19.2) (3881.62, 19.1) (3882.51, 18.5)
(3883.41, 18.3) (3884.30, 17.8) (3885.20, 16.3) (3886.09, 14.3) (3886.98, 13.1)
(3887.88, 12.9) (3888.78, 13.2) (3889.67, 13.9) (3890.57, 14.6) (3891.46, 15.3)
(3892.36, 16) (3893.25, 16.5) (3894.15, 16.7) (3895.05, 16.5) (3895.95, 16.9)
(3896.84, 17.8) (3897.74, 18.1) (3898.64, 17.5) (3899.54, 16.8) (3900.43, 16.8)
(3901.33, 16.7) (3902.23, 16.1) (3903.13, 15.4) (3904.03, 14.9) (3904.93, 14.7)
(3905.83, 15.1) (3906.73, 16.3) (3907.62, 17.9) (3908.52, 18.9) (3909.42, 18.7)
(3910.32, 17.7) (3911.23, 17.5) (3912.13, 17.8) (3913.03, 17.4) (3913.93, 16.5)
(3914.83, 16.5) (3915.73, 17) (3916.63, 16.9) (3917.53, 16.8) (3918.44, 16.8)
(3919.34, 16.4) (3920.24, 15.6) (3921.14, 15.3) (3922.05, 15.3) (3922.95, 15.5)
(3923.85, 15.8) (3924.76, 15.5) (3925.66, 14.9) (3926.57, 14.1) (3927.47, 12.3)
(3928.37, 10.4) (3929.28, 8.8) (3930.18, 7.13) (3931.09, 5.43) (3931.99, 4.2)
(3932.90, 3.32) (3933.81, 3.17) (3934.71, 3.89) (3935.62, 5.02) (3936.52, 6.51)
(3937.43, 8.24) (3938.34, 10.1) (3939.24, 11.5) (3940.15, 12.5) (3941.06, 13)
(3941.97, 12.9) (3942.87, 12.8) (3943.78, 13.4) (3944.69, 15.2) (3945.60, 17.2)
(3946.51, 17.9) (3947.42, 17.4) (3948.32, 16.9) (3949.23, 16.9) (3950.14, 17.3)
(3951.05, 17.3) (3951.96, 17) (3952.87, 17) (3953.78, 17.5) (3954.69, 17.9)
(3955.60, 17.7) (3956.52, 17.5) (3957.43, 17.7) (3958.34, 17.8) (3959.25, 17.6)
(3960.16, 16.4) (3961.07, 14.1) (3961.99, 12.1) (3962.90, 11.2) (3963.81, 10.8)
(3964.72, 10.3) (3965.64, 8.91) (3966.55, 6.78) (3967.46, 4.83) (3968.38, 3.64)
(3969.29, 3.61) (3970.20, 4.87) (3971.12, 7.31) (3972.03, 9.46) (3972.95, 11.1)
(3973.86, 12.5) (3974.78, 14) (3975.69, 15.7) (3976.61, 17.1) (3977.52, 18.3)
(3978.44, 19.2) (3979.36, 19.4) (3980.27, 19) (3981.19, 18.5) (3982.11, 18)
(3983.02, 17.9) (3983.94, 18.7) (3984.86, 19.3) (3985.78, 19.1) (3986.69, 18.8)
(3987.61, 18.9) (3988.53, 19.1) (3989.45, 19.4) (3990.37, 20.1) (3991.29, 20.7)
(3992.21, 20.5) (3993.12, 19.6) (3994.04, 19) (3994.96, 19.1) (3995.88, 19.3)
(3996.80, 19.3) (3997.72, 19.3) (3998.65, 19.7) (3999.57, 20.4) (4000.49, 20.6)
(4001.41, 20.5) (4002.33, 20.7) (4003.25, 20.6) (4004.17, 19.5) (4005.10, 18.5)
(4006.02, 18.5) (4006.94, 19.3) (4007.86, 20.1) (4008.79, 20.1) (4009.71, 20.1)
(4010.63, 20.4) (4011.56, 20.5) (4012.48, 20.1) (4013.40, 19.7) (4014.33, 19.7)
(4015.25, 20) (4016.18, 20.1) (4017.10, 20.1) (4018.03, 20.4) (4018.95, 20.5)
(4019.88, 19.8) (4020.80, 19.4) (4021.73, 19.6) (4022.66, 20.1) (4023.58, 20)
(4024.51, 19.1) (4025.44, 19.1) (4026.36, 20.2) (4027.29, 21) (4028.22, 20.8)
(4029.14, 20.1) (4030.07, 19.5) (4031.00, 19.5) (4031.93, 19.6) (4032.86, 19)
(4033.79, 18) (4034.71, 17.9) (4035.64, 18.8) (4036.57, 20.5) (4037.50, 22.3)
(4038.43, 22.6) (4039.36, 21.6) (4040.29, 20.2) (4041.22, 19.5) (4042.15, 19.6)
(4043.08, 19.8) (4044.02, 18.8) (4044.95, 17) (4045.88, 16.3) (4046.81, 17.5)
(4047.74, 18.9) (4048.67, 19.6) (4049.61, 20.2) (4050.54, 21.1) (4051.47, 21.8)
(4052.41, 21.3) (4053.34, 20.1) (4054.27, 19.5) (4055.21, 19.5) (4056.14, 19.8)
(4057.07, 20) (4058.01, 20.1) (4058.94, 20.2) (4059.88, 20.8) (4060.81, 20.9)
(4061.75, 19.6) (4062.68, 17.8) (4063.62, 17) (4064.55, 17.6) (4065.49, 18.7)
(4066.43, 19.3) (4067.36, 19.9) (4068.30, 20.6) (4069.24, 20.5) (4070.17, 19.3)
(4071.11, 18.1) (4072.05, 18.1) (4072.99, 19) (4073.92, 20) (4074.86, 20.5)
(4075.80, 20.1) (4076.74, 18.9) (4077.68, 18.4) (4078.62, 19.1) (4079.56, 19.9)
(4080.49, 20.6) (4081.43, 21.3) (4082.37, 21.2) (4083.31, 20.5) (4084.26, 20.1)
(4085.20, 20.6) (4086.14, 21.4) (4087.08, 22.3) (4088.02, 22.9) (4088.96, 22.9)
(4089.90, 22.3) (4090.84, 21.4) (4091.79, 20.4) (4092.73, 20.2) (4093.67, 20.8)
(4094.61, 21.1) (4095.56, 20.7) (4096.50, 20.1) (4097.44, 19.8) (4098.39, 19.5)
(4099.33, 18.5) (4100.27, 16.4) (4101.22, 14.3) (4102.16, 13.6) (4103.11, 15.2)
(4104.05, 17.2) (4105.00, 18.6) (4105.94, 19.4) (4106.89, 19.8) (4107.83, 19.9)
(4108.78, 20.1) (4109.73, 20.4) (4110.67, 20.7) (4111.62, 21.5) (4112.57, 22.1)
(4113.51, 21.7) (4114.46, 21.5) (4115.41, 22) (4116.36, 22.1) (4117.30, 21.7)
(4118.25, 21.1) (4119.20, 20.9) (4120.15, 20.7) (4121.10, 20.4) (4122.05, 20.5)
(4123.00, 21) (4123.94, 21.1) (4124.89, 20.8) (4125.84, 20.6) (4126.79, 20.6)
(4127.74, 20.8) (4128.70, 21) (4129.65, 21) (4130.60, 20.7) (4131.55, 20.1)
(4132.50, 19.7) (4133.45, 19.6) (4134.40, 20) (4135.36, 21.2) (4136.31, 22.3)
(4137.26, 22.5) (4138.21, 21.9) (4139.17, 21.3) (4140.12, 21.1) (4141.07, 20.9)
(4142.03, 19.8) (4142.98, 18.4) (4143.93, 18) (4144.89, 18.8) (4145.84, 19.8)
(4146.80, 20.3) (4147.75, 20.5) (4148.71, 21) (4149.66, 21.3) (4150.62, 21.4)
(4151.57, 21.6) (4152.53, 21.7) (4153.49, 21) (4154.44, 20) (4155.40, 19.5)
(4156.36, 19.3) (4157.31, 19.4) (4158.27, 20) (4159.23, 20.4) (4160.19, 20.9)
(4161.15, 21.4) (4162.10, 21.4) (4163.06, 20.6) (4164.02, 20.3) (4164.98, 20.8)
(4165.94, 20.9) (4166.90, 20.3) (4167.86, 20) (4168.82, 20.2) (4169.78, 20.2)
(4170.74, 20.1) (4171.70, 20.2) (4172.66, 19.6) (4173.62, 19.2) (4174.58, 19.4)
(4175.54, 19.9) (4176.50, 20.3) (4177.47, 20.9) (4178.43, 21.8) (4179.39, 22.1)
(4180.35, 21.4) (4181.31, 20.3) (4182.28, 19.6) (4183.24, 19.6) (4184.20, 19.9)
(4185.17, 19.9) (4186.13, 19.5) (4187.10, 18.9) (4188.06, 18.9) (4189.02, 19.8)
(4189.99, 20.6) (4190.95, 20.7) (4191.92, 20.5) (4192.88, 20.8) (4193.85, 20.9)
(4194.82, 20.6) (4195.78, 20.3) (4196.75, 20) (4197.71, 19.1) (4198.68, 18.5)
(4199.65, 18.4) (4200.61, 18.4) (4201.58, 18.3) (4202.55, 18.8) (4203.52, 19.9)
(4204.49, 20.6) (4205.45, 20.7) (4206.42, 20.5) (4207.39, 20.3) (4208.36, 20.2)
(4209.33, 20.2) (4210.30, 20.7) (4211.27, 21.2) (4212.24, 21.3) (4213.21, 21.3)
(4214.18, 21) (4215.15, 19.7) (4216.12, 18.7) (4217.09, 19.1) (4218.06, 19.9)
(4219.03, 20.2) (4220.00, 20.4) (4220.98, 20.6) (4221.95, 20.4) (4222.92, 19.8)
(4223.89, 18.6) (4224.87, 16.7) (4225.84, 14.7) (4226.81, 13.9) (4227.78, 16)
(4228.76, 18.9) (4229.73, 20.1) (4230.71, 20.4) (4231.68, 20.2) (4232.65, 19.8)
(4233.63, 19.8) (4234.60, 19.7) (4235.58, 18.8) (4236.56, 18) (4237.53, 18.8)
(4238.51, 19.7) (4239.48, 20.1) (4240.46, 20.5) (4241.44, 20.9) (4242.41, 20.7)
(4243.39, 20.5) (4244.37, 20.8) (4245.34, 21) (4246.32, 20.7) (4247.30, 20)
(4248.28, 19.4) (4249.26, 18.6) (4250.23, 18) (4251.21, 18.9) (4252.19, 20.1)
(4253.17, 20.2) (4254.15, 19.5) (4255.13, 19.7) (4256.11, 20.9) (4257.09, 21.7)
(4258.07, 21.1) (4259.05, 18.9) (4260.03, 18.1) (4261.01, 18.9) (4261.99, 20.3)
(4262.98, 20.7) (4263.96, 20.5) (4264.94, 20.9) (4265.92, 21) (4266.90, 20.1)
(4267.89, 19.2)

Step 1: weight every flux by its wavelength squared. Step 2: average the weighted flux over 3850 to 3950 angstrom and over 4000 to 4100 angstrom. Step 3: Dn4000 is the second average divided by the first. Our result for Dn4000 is 1.4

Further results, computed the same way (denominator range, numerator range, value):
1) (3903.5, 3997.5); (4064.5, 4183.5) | 1.51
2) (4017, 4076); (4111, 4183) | 1.10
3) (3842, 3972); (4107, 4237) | 1.54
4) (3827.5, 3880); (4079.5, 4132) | 1.50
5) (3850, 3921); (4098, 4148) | 1.35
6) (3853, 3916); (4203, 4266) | 1.40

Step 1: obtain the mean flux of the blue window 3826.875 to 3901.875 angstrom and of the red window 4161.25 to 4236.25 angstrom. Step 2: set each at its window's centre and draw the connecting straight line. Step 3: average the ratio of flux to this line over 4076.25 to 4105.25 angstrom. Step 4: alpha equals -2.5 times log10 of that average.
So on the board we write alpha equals -0.07 mag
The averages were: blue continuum 15.7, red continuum 19.8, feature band 19.7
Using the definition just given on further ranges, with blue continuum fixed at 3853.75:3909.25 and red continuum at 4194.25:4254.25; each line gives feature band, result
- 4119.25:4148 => -0.095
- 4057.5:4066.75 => -0.057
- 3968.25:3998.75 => 0.063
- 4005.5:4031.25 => -0.120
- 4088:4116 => -0.071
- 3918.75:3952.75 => 0.352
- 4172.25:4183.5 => -0.065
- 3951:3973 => 0.369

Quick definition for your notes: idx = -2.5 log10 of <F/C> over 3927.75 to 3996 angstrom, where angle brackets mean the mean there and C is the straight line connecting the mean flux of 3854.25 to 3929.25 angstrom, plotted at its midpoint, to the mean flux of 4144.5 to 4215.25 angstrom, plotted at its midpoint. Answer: 0.24 mag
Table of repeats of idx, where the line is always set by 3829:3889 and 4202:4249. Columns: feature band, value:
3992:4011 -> -0.15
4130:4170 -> -0.09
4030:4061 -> -0.12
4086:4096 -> -0.18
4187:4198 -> -0.05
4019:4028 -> -0.14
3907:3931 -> 0.06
